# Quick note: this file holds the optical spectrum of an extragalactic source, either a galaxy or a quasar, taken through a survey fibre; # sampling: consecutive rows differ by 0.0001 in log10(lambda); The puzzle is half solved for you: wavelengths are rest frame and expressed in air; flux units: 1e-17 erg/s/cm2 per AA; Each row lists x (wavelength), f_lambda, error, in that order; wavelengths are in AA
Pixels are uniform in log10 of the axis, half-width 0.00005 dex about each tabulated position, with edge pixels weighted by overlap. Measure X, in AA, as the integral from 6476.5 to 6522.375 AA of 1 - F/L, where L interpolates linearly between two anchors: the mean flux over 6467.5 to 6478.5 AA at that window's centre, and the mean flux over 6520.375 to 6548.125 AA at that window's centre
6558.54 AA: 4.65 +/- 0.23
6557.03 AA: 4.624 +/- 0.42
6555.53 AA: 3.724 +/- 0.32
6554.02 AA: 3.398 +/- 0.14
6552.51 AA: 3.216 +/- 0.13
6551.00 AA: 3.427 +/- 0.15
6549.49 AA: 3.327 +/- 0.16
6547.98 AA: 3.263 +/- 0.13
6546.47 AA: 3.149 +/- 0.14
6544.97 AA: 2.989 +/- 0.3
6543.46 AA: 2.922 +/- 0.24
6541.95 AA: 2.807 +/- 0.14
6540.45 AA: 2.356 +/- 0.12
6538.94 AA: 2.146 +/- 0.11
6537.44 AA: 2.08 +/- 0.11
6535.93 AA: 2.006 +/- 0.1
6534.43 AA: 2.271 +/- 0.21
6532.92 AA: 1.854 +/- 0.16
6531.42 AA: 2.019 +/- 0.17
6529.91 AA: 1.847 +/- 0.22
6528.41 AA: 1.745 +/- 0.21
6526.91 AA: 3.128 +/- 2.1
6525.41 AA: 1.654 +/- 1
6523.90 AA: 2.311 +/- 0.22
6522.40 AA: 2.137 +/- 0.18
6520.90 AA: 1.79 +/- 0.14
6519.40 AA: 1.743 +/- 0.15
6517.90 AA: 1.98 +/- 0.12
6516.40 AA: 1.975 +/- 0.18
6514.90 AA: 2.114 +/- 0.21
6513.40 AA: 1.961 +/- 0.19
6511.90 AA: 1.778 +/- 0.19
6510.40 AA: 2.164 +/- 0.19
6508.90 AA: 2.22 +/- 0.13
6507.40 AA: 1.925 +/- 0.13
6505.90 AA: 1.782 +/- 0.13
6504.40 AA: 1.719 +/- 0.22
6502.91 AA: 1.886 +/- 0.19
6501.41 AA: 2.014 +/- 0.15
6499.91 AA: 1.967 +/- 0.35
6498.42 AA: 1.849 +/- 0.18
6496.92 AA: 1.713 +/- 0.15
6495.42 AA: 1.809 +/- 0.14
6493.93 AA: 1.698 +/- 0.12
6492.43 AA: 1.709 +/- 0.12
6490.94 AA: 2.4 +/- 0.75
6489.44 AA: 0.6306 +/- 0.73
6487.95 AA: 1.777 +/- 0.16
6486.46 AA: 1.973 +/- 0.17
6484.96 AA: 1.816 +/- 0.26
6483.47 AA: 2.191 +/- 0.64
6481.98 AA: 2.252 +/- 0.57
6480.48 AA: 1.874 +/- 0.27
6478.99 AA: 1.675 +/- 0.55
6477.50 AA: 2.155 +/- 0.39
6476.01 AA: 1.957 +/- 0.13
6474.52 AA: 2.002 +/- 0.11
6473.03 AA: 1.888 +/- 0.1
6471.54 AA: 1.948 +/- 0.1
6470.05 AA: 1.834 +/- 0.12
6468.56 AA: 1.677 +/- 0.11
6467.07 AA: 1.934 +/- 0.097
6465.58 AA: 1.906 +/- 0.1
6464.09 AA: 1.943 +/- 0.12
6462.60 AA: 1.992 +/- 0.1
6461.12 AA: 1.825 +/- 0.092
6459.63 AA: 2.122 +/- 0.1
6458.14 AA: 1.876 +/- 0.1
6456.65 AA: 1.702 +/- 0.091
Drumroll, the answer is 4.44 AA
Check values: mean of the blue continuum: 1.92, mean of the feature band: 1.89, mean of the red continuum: 2.33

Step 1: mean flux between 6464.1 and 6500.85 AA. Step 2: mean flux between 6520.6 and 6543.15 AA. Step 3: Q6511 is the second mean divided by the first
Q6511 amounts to 1.16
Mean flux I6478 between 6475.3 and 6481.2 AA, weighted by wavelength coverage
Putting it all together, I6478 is 1.92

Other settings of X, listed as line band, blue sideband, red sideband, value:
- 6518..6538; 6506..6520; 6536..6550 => 2.61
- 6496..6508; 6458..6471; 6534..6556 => 2.54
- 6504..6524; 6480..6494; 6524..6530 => 0.78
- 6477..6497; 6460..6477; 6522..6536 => 1.35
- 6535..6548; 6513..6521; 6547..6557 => 1.88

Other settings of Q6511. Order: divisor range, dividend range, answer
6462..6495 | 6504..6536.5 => 1.07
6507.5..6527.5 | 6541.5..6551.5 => 1.52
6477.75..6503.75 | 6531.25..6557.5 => 1.56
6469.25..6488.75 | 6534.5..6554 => 1.45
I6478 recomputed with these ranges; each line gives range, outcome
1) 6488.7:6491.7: 1.52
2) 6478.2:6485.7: 1.96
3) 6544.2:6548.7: 3.13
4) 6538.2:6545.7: 2.64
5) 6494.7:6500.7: 1.83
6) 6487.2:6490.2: 1.21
